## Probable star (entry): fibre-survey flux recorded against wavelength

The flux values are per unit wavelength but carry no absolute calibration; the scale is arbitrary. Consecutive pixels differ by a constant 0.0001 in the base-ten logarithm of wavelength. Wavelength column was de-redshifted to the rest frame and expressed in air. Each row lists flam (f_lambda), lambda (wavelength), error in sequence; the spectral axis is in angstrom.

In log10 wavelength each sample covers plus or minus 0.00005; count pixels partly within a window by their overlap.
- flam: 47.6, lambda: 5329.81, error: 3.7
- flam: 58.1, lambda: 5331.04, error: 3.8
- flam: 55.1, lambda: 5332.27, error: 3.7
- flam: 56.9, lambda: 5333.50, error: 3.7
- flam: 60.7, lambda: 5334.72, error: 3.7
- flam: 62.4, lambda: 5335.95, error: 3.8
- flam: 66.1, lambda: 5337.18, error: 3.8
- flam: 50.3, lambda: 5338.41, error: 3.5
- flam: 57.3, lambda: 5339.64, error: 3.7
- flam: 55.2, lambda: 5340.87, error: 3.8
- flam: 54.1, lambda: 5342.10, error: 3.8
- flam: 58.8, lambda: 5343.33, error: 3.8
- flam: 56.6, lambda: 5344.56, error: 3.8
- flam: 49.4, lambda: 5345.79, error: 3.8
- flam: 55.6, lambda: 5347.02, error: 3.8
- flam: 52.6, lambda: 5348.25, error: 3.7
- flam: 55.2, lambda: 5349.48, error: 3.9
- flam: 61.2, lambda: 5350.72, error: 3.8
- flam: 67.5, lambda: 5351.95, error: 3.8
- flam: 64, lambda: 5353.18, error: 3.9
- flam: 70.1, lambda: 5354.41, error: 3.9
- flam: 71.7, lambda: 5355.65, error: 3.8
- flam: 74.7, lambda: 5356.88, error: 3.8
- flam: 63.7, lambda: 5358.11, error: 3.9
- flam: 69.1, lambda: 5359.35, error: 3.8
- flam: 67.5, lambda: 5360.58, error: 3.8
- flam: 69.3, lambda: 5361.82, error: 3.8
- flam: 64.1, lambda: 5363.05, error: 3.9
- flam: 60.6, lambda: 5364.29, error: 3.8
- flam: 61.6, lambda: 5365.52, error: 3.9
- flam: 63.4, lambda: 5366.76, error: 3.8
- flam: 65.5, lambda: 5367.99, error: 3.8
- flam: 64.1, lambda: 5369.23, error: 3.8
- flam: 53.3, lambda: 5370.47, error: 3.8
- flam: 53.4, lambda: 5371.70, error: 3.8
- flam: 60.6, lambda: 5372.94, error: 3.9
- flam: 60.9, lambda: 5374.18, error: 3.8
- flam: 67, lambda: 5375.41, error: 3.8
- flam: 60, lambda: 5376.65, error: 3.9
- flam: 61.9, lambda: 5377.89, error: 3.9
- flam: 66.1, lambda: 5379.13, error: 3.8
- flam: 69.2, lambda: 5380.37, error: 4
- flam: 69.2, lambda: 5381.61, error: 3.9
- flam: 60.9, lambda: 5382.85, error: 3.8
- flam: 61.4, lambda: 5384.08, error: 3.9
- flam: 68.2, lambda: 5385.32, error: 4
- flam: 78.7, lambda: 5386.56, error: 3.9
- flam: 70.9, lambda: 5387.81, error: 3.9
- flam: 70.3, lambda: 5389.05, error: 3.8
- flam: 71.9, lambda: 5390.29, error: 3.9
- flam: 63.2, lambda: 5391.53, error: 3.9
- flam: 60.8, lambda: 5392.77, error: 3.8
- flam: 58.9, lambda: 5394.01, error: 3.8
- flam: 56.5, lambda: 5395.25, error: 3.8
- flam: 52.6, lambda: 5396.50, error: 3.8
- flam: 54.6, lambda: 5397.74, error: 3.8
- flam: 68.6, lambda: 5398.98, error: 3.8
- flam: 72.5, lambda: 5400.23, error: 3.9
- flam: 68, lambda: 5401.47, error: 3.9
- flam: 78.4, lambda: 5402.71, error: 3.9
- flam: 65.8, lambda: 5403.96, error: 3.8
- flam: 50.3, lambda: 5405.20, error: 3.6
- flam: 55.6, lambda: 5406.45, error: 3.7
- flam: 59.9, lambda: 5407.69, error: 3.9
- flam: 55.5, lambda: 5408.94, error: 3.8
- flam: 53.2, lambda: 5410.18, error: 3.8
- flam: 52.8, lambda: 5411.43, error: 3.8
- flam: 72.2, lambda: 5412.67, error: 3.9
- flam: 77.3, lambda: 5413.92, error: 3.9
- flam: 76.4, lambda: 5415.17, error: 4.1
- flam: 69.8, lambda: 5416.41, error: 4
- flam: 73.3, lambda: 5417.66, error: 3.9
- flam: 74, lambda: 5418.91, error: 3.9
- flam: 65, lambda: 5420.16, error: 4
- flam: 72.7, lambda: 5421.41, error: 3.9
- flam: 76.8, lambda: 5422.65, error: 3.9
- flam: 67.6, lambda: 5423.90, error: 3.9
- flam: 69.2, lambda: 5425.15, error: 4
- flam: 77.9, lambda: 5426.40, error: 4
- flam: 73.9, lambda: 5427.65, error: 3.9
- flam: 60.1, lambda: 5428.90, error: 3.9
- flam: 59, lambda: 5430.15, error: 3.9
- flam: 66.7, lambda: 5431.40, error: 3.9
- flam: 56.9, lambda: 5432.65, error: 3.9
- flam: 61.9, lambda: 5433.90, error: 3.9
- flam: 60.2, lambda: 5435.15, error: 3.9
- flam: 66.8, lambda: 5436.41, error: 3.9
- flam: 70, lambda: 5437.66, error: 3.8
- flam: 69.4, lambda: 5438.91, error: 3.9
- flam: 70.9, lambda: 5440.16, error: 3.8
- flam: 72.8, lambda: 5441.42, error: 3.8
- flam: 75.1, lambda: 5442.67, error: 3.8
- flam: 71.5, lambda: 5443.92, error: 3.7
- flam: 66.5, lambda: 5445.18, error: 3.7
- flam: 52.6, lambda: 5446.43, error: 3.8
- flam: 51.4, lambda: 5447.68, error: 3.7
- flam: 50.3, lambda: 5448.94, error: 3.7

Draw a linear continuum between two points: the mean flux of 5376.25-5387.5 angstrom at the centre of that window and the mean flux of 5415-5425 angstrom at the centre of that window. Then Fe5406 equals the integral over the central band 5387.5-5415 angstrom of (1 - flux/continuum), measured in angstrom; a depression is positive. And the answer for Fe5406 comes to 2.3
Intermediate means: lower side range 66.4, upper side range 71.6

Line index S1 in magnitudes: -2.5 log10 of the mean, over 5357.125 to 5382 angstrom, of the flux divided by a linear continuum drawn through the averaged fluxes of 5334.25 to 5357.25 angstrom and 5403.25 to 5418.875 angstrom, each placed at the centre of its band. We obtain -0.04 mag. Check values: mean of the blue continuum 60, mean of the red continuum 64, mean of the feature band 63.6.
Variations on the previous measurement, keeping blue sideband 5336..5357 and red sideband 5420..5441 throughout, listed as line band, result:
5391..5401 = 0.056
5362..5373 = 0.010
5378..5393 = -0.070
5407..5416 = 0.028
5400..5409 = 0.029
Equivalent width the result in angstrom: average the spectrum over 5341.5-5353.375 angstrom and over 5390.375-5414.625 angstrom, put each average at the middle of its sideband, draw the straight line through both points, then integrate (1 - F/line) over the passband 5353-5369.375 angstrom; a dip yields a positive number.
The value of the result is -2.2 angstrom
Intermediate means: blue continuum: 57.3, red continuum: 62.2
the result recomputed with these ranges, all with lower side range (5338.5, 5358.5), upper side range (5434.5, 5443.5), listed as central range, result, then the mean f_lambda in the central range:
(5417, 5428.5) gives -0.73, 72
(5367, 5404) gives -0.27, 64.4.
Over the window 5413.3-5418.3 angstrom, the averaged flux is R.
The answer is 74.2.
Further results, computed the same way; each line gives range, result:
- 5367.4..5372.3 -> 59.1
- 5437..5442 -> 70.7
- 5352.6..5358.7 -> 68.9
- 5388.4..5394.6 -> 65.1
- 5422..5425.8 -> 71.4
